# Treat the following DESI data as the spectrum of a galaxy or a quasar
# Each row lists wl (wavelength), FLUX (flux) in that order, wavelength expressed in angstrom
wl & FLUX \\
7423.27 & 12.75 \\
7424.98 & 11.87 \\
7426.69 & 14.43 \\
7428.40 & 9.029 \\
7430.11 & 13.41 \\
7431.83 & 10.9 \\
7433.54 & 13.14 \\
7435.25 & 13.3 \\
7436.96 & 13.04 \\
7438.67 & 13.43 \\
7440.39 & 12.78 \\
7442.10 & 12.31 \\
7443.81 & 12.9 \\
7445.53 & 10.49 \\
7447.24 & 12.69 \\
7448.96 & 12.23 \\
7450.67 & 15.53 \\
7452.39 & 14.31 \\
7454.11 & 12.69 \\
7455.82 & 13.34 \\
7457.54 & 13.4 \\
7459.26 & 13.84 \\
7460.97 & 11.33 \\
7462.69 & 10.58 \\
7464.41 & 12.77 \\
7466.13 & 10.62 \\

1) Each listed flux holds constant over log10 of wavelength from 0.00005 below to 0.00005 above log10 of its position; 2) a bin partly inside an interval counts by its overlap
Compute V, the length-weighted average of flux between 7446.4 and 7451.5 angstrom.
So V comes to 13.5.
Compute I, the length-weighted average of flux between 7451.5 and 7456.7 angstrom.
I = 13.4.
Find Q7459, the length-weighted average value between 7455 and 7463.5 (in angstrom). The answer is 12.5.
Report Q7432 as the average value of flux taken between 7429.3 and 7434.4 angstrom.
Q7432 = 12.5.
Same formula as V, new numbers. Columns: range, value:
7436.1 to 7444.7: 12.9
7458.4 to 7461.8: 12.6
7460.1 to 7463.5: 11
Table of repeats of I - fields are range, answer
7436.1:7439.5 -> 13.3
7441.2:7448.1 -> 12.1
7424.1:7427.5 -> 13.1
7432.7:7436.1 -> 13.2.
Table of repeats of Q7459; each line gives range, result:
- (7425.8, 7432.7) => 11.9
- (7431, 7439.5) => 12.8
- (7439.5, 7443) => 12.6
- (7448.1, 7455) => 13.7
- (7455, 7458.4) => 13.4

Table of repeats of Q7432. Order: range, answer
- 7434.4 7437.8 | 13.2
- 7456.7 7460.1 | 13.6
